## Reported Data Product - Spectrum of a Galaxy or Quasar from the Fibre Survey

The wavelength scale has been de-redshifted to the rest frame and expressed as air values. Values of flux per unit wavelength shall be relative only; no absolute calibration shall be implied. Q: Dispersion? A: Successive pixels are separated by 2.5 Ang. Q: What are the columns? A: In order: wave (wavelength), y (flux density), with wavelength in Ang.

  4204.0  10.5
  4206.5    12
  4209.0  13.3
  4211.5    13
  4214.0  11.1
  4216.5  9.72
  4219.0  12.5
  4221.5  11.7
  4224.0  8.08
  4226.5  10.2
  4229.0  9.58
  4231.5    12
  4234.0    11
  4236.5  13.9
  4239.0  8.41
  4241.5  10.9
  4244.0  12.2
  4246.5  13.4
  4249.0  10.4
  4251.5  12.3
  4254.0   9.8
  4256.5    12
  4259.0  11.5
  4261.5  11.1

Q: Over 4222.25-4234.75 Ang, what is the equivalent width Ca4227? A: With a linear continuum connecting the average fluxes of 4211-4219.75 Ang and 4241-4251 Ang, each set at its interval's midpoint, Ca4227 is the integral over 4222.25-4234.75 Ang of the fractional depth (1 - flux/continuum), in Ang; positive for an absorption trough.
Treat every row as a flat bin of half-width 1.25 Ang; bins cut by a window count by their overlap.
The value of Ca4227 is 1.5 Ang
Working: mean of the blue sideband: 11.4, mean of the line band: 10.2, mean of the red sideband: 11.8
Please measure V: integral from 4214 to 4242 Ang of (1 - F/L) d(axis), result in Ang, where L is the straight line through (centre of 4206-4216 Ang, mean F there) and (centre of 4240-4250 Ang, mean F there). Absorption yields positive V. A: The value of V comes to 2.79 Ang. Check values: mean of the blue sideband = 12.2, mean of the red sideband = 11.7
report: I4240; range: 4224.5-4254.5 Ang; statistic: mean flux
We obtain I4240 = 11.1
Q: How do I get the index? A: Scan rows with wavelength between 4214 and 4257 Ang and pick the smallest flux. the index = 8.08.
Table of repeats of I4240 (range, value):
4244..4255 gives 11.6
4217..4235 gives 10.7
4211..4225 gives 11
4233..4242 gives 11.1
